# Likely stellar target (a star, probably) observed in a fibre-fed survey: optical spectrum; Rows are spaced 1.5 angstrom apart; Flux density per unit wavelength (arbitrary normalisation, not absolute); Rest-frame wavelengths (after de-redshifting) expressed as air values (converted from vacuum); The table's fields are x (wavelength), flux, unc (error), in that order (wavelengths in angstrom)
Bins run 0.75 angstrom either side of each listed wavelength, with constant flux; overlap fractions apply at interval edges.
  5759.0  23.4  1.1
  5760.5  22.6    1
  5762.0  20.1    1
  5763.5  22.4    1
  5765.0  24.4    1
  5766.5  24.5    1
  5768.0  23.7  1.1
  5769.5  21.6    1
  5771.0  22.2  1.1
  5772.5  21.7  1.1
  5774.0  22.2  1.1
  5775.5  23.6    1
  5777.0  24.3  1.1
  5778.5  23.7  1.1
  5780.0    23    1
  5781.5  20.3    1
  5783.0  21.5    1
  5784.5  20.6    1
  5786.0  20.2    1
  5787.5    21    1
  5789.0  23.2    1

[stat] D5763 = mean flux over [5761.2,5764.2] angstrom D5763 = 21.3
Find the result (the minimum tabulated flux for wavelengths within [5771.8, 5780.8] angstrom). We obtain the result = 21.7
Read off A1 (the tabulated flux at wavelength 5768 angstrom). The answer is 23.7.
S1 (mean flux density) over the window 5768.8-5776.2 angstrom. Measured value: 22.3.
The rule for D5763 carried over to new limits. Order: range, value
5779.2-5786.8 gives 21.1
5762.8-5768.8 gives 23.7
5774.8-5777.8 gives 24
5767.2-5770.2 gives 22.7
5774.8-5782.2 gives 23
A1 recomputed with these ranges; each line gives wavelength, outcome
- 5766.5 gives 24.5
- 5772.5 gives 21.7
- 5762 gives 20.1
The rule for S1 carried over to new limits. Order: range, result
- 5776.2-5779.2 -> 24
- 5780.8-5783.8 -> 20.9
